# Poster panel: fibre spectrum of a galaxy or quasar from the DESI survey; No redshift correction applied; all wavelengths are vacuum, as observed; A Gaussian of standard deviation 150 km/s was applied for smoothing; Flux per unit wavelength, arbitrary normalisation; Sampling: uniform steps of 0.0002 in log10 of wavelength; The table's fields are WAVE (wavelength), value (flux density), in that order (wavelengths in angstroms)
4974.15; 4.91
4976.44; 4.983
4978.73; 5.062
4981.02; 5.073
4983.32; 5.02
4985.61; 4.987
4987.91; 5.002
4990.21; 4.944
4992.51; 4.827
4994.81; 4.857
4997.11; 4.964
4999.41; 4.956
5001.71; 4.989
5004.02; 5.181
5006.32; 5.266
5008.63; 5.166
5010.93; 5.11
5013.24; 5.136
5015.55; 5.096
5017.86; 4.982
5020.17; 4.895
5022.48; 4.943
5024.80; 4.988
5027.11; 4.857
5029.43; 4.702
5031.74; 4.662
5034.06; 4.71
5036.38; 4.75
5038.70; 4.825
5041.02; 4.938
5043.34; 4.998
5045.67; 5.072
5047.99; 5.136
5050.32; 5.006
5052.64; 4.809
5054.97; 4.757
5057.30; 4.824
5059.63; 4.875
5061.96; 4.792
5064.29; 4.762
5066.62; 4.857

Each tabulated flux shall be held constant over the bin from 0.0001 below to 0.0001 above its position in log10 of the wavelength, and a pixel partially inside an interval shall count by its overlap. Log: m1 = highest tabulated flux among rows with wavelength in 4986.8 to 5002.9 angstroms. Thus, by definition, 5.002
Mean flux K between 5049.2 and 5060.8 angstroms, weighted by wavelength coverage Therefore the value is 4.85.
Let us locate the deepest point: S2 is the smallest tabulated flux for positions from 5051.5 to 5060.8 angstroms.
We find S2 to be 4.757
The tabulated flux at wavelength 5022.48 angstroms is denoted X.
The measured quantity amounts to 4.943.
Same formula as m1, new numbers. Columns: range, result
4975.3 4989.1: 5.073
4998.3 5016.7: 5.266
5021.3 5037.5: 4.988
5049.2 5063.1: 5.006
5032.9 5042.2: 4.938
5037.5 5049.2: 5.136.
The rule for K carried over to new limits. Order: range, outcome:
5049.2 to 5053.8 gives 4.91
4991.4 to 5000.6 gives 4.9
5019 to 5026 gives 4.94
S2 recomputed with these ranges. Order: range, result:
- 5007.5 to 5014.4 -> 5.11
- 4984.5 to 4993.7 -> 4.827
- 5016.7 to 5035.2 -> 4.662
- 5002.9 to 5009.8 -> 5.166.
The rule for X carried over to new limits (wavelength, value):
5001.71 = 4.989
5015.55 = 5.096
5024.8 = 4.988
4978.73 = 5.062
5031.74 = 4.662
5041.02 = 4.938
